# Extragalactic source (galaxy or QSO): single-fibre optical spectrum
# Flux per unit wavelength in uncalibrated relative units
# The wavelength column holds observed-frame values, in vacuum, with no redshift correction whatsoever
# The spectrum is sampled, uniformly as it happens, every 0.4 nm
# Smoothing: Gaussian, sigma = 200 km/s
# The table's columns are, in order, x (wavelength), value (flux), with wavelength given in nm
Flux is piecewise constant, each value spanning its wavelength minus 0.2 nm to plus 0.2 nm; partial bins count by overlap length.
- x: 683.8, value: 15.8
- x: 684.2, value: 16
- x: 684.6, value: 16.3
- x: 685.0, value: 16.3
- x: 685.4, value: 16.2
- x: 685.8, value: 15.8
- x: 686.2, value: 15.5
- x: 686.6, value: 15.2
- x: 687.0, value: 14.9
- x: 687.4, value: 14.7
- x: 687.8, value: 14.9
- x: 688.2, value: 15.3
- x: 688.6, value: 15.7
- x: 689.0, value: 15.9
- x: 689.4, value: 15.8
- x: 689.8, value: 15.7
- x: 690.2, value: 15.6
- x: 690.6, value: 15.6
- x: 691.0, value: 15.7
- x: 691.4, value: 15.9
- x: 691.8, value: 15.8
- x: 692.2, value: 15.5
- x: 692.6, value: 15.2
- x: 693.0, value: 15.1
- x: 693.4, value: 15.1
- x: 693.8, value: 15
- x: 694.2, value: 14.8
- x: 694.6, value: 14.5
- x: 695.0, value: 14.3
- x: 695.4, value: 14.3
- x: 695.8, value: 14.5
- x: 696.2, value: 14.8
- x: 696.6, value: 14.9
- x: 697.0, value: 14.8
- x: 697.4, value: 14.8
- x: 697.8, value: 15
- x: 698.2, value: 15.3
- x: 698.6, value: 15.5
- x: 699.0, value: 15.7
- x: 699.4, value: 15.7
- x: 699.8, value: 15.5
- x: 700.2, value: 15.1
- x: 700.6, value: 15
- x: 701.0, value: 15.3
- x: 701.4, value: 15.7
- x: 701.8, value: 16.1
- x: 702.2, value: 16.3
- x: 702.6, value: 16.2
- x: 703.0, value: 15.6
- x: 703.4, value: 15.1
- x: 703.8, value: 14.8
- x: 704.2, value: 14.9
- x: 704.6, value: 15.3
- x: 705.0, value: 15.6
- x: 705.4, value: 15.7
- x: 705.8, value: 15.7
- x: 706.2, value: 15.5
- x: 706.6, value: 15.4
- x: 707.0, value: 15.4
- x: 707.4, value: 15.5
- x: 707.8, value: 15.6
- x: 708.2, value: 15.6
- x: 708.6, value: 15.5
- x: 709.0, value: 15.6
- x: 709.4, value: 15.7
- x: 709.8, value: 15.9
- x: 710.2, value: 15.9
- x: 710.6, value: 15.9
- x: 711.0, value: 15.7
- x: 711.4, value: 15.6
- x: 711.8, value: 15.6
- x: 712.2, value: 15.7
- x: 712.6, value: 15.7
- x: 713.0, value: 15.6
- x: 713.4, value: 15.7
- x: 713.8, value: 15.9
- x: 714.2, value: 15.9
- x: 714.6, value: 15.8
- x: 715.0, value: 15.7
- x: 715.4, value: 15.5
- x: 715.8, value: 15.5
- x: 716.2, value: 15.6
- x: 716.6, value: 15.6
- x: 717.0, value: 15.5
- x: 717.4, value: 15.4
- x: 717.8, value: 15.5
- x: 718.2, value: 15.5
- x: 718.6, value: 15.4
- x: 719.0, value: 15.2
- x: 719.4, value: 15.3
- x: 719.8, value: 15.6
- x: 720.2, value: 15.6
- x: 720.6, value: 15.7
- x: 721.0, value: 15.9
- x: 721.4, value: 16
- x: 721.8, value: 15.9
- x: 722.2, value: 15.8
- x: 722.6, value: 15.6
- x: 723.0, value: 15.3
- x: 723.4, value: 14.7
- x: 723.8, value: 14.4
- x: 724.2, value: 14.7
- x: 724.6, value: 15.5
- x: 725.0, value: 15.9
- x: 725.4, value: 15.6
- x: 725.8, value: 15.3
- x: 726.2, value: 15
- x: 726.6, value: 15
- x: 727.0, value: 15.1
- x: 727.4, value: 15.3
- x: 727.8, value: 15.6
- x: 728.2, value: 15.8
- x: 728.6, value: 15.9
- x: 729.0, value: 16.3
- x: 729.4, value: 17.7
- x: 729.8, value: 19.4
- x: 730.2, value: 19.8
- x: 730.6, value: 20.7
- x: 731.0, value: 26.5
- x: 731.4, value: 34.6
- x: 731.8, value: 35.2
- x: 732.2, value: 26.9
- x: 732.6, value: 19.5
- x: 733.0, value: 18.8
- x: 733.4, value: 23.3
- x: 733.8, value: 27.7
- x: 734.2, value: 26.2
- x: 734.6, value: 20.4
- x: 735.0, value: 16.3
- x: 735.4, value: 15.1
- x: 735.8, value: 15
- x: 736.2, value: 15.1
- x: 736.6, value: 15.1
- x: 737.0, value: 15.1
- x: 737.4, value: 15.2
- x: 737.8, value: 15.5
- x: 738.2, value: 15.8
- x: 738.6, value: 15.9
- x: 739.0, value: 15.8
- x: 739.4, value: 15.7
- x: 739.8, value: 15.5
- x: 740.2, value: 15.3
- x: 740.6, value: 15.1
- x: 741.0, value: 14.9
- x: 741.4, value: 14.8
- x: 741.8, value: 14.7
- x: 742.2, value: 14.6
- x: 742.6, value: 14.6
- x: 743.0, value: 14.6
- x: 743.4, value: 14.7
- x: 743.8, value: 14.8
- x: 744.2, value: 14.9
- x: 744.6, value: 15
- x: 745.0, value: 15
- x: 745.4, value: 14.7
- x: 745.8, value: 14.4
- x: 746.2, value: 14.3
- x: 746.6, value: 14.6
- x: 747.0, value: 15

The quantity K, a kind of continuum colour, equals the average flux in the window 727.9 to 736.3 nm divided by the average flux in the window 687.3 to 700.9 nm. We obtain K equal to 1.40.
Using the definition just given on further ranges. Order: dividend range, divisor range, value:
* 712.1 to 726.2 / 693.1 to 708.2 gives 1.02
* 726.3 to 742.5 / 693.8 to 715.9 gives 1.19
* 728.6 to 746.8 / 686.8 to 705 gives 1.17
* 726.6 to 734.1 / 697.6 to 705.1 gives 1.37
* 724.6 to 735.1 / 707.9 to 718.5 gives 1.28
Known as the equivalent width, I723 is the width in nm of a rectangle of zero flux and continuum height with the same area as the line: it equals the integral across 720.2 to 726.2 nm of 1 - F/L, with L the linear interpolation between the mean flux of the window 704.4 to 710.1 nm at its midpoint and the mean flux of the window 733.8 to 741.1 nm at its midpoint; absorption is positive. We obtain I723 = 0.25 nm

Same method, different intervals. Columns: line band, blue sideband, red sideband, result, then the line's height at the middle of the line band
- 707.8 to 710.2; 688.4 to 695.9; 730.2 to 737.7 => 0.278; 17.7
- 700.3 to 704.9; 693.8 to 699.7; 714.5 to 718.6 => -0.110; 15.1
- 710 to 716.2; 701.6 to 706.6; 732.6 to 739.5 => 0.189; 16.2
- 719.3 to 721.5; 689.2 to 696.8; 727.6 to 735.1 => 0.479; 20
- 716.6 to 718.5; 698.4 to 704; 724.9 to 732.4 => 0.262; 18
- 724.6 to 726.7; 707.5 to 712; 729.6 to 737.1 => 0.462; 19.7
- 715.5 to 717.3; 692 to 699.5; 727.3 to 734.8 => 0.333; 19.1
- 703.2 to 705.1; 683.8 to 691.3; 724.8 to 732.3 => 0.228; 17.2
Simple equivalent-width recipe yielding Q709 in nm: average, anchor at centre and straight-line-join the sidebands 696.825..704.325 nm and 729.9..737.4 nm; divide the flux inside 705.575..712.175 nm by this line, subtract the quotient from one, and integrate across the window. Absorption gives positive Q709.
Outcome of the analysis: 0.51 nm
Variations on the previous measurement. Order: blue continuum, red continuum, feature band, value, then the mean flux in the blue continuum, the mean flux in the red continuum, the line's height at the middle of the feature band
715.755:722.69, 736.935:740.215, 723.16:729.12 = 0.097 nm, 15.6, 15.6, 15.6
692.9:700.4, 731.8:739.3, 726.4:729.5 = 0.403 nm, 15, 18.9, 18.1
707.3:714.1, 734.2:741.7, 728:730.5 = -0.279 nm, 15.7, 15.9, 15.8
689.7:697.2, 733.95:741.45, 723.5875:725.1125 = 0.083 nm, 15.1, 16.3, 15.9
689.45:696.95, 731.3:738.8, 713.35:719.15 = 0.752 nm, 15.1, 20.2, 17.9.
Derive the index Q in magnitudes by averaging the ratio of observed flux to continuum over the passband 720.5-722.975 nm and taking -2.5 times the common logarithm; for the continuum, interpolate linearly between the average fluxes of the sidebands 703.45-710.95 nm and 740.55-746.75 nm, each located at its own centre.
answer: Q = -0.04 mag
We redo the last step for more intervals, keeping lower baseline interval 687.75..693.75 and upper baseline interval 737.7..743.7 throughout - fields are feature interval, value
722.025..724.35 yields 0.01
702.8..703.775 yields 0.01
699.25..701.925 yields 0.00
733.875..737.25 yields -0.16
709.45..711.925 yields -0.03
